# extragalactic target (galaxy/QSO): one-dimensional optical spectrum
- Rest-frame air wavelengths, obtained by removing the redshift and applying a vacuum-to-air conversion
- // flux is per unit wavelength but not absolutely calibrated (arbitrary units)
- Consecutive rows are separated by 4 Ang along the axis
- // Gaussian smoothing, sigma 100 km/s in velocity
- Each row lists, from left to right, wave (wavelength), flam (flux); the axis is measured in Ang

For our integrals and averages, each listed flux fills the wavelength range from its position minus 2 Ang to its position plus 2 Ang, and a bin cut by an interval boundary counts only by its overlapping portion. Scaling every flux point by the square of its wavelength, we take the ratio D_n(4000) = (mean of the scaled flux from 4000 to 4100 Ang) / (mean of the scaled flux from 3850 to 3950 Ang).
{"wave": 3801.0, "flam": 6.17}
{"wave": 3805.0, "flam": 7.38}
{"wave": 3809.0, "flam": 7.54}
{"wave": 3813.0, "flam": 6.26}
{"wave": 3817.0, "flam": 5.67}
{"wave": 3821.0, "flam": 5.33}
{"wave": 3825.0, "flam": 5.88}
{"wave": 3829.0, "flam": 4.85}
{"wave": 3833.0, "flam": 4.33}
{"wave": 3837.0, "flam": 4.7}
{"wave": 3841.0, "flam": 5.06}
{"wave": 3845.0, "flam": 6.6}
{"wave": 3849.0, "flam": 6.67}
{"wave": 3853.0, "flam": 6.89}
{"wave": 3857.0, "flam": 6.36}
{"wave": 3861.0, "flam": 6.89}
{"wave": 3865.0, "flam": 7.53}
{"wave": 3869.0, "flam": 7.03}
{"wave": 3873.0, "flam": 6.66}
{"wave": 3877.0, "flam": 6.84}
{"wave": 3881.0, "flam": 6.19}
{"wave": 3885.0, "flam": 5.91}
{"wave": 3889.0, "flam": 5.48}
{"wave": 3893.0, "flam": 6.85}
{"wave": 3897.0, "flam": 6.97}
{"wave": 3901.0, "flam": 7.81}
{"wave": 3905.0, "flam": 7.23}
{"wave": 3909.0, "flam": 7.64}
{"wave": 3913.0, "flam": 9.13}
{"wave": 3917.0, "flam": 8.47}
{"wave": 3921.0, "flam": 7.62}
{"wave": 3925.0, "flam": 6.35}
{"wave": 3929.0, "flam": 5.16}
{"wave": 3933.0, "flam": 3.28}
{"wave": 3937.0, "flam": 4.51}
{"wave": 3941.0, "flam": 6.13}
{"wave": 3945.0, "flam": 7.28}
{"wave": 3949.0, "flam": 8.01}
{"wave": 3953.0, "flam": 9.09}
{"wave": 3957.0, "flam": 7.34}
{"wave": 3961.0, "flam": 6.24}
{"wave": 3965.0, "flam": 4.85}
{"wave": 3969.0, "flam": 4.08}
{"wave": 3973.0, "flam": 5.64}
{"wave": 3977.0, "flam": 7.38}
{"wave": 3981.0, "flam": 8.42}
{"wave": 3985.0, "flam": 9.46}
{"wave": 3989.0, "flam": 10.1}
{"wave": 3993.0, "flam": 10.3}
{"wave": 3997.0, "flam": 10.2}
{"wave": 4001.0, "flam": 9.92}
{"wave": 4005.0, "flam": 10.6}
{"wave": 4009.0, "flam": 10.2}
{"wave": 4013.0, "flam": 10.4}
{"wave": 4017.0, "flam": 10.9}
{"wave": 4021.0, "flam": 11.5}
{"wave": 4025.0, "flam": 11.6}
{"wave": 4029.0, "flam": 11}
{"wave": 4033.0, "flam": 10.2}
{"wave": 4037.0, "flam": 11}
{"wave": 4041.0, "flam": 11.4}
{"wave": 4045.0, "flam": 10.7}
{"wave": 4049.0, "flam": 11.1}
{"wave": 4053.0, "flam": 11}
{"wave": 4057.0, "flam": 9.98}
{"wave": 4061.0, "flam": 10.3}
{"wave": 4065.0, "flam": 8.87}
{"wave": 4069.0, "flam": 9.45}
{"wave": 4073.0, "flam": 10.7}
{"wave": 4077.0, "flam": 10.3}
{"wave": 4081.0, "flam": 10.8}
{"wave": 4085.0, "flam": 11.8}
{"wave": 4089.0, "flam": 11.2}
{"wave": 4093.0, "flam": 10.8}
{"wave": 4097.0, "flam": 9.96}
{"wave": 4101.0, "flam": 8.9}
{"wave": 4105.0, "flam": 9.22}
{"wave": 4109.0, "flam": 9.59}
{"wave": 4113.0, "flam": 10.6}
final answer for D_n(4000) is 1.7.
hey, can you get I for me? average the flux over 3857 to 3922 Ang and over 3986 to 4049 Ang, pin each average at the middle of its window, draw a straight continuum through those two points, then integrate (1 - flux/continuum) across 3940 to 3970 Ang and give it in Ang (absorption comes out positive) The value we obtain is 7.3 Ang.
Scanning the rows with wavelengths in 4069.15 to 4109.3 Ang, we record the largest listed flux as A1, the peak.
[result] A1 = 11.8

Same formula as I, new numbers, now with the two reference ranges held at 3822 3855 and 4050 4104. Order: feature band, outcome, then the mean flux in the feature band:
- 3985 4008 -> -3.8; 10.2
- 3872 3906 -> -0.2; 6.64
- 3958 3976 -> 6.0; 5.44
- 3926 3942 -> 5.8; 4.78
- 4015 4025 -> -2.3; 11.3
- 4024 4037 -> -2.1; 10.9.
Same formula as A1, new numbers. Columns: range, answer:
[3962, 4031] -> 11.6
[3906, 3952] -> 9.13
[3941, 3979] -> 9.09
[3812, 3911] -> 7.81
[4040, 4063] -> 11.4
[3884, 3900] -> 6.97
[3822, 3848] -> 6.6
